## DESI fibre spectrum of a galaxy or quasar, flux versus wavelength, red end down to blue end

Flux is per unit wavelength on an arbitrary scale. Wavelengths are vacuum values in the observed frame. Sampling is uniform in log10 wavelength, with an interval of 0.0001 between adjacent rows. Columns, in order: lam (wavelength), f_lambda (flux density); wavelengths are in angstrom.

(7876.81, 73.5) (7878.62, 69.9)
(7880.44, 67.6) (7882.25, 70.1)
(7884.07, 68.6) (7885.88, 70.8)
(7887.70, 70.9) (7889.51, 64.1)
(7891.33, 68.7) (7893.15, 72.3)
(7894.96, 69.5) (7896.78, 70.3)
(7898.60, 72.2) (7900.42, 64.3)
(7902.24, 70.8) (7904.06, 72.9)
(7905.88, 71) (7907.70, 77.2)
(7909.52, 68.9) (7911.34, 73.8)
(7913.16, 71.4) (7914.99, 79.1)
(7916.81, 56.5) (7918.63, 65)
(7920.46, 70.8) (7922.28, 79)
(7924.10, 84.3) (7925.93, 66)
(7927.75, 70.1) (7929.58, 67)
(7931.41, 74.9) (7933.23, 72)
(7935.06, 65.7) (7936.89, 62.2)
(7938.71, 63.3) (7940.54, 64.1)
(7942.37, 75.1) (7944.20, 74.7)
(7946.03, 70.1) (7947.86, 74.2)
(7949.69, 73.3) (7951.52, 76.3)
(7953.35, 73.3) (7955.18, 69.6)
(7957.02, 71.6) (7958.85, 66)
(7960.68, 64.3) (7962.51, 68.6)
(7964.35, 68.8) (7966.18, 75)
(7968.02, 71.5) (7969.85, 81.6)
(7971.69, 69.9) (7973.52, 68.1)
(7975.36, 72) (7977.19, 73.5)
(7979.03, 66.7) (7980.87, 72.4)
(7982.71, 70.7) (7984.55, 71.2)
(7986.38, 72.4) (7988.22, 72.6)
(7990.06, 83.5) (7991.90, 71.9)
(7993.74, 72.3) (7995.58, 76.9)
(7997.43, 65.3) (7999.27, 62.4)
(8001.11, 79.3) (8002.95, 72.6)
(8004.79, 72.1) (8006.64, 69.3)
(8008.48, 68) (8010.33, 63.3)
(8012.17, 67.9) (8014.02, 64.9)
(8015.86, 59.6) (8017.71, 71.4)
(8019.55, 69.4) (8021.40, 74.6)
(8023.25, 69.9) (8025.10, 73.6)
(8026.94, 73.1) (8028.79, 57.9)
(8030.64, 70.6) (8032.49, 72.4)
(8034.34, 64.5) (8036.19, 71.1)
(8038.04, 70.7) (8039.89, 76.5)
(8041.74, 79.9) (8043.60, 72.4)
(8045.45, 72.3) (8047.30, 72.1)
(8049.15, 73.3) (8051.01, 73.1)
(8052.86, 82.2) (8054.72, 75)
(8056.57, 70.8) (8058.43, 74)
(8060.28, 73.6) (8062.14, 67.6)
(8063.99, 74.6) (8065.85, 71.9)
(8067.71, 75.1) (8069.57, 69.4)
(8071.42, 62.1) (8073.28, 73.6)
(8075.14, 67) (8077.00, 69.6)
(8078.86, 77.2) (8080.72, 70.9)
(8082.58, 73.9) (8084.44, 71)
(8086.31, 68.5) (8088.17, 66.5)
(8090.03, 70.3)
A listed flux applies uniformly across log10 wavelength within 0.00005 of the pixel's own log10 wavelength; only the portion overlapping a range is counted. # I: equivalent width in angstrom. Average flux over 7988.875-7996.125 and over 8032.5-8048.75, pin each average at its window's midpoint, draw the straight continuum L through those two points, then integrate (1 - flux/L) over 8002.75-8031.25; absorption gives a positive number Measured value 2.18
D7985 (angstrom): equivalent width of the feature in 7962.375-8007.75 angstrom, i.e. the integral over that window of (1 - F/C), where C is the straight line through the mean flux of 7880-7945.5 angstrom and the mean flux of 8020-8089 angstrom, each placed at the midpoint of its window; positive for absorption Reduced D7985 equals -0.7 angstrom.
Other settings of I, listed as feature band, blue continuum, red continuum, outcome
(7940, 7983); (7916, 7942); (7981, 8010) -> -0.7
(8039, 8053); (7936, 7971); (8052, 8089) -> -0.7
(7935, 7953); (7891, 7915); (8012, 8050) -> 0.2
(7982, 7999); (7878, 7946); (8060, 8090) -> -0.5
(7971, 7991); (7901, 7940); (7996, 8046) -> -0.6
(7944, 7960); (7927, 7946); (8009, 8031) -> -0.7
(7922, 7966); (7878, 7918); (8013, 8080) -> -0.1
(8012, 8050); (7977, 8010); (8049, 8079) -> 0.8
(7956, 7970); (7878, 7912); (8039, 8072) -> 0.2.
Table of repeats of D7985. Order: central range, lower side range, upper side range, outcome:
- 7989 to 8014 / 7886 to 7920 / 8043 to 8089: 0.08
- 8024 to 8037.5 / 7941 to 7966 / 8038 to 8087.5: 0.57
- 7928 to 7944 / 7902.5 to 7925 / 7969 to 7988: 0.85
